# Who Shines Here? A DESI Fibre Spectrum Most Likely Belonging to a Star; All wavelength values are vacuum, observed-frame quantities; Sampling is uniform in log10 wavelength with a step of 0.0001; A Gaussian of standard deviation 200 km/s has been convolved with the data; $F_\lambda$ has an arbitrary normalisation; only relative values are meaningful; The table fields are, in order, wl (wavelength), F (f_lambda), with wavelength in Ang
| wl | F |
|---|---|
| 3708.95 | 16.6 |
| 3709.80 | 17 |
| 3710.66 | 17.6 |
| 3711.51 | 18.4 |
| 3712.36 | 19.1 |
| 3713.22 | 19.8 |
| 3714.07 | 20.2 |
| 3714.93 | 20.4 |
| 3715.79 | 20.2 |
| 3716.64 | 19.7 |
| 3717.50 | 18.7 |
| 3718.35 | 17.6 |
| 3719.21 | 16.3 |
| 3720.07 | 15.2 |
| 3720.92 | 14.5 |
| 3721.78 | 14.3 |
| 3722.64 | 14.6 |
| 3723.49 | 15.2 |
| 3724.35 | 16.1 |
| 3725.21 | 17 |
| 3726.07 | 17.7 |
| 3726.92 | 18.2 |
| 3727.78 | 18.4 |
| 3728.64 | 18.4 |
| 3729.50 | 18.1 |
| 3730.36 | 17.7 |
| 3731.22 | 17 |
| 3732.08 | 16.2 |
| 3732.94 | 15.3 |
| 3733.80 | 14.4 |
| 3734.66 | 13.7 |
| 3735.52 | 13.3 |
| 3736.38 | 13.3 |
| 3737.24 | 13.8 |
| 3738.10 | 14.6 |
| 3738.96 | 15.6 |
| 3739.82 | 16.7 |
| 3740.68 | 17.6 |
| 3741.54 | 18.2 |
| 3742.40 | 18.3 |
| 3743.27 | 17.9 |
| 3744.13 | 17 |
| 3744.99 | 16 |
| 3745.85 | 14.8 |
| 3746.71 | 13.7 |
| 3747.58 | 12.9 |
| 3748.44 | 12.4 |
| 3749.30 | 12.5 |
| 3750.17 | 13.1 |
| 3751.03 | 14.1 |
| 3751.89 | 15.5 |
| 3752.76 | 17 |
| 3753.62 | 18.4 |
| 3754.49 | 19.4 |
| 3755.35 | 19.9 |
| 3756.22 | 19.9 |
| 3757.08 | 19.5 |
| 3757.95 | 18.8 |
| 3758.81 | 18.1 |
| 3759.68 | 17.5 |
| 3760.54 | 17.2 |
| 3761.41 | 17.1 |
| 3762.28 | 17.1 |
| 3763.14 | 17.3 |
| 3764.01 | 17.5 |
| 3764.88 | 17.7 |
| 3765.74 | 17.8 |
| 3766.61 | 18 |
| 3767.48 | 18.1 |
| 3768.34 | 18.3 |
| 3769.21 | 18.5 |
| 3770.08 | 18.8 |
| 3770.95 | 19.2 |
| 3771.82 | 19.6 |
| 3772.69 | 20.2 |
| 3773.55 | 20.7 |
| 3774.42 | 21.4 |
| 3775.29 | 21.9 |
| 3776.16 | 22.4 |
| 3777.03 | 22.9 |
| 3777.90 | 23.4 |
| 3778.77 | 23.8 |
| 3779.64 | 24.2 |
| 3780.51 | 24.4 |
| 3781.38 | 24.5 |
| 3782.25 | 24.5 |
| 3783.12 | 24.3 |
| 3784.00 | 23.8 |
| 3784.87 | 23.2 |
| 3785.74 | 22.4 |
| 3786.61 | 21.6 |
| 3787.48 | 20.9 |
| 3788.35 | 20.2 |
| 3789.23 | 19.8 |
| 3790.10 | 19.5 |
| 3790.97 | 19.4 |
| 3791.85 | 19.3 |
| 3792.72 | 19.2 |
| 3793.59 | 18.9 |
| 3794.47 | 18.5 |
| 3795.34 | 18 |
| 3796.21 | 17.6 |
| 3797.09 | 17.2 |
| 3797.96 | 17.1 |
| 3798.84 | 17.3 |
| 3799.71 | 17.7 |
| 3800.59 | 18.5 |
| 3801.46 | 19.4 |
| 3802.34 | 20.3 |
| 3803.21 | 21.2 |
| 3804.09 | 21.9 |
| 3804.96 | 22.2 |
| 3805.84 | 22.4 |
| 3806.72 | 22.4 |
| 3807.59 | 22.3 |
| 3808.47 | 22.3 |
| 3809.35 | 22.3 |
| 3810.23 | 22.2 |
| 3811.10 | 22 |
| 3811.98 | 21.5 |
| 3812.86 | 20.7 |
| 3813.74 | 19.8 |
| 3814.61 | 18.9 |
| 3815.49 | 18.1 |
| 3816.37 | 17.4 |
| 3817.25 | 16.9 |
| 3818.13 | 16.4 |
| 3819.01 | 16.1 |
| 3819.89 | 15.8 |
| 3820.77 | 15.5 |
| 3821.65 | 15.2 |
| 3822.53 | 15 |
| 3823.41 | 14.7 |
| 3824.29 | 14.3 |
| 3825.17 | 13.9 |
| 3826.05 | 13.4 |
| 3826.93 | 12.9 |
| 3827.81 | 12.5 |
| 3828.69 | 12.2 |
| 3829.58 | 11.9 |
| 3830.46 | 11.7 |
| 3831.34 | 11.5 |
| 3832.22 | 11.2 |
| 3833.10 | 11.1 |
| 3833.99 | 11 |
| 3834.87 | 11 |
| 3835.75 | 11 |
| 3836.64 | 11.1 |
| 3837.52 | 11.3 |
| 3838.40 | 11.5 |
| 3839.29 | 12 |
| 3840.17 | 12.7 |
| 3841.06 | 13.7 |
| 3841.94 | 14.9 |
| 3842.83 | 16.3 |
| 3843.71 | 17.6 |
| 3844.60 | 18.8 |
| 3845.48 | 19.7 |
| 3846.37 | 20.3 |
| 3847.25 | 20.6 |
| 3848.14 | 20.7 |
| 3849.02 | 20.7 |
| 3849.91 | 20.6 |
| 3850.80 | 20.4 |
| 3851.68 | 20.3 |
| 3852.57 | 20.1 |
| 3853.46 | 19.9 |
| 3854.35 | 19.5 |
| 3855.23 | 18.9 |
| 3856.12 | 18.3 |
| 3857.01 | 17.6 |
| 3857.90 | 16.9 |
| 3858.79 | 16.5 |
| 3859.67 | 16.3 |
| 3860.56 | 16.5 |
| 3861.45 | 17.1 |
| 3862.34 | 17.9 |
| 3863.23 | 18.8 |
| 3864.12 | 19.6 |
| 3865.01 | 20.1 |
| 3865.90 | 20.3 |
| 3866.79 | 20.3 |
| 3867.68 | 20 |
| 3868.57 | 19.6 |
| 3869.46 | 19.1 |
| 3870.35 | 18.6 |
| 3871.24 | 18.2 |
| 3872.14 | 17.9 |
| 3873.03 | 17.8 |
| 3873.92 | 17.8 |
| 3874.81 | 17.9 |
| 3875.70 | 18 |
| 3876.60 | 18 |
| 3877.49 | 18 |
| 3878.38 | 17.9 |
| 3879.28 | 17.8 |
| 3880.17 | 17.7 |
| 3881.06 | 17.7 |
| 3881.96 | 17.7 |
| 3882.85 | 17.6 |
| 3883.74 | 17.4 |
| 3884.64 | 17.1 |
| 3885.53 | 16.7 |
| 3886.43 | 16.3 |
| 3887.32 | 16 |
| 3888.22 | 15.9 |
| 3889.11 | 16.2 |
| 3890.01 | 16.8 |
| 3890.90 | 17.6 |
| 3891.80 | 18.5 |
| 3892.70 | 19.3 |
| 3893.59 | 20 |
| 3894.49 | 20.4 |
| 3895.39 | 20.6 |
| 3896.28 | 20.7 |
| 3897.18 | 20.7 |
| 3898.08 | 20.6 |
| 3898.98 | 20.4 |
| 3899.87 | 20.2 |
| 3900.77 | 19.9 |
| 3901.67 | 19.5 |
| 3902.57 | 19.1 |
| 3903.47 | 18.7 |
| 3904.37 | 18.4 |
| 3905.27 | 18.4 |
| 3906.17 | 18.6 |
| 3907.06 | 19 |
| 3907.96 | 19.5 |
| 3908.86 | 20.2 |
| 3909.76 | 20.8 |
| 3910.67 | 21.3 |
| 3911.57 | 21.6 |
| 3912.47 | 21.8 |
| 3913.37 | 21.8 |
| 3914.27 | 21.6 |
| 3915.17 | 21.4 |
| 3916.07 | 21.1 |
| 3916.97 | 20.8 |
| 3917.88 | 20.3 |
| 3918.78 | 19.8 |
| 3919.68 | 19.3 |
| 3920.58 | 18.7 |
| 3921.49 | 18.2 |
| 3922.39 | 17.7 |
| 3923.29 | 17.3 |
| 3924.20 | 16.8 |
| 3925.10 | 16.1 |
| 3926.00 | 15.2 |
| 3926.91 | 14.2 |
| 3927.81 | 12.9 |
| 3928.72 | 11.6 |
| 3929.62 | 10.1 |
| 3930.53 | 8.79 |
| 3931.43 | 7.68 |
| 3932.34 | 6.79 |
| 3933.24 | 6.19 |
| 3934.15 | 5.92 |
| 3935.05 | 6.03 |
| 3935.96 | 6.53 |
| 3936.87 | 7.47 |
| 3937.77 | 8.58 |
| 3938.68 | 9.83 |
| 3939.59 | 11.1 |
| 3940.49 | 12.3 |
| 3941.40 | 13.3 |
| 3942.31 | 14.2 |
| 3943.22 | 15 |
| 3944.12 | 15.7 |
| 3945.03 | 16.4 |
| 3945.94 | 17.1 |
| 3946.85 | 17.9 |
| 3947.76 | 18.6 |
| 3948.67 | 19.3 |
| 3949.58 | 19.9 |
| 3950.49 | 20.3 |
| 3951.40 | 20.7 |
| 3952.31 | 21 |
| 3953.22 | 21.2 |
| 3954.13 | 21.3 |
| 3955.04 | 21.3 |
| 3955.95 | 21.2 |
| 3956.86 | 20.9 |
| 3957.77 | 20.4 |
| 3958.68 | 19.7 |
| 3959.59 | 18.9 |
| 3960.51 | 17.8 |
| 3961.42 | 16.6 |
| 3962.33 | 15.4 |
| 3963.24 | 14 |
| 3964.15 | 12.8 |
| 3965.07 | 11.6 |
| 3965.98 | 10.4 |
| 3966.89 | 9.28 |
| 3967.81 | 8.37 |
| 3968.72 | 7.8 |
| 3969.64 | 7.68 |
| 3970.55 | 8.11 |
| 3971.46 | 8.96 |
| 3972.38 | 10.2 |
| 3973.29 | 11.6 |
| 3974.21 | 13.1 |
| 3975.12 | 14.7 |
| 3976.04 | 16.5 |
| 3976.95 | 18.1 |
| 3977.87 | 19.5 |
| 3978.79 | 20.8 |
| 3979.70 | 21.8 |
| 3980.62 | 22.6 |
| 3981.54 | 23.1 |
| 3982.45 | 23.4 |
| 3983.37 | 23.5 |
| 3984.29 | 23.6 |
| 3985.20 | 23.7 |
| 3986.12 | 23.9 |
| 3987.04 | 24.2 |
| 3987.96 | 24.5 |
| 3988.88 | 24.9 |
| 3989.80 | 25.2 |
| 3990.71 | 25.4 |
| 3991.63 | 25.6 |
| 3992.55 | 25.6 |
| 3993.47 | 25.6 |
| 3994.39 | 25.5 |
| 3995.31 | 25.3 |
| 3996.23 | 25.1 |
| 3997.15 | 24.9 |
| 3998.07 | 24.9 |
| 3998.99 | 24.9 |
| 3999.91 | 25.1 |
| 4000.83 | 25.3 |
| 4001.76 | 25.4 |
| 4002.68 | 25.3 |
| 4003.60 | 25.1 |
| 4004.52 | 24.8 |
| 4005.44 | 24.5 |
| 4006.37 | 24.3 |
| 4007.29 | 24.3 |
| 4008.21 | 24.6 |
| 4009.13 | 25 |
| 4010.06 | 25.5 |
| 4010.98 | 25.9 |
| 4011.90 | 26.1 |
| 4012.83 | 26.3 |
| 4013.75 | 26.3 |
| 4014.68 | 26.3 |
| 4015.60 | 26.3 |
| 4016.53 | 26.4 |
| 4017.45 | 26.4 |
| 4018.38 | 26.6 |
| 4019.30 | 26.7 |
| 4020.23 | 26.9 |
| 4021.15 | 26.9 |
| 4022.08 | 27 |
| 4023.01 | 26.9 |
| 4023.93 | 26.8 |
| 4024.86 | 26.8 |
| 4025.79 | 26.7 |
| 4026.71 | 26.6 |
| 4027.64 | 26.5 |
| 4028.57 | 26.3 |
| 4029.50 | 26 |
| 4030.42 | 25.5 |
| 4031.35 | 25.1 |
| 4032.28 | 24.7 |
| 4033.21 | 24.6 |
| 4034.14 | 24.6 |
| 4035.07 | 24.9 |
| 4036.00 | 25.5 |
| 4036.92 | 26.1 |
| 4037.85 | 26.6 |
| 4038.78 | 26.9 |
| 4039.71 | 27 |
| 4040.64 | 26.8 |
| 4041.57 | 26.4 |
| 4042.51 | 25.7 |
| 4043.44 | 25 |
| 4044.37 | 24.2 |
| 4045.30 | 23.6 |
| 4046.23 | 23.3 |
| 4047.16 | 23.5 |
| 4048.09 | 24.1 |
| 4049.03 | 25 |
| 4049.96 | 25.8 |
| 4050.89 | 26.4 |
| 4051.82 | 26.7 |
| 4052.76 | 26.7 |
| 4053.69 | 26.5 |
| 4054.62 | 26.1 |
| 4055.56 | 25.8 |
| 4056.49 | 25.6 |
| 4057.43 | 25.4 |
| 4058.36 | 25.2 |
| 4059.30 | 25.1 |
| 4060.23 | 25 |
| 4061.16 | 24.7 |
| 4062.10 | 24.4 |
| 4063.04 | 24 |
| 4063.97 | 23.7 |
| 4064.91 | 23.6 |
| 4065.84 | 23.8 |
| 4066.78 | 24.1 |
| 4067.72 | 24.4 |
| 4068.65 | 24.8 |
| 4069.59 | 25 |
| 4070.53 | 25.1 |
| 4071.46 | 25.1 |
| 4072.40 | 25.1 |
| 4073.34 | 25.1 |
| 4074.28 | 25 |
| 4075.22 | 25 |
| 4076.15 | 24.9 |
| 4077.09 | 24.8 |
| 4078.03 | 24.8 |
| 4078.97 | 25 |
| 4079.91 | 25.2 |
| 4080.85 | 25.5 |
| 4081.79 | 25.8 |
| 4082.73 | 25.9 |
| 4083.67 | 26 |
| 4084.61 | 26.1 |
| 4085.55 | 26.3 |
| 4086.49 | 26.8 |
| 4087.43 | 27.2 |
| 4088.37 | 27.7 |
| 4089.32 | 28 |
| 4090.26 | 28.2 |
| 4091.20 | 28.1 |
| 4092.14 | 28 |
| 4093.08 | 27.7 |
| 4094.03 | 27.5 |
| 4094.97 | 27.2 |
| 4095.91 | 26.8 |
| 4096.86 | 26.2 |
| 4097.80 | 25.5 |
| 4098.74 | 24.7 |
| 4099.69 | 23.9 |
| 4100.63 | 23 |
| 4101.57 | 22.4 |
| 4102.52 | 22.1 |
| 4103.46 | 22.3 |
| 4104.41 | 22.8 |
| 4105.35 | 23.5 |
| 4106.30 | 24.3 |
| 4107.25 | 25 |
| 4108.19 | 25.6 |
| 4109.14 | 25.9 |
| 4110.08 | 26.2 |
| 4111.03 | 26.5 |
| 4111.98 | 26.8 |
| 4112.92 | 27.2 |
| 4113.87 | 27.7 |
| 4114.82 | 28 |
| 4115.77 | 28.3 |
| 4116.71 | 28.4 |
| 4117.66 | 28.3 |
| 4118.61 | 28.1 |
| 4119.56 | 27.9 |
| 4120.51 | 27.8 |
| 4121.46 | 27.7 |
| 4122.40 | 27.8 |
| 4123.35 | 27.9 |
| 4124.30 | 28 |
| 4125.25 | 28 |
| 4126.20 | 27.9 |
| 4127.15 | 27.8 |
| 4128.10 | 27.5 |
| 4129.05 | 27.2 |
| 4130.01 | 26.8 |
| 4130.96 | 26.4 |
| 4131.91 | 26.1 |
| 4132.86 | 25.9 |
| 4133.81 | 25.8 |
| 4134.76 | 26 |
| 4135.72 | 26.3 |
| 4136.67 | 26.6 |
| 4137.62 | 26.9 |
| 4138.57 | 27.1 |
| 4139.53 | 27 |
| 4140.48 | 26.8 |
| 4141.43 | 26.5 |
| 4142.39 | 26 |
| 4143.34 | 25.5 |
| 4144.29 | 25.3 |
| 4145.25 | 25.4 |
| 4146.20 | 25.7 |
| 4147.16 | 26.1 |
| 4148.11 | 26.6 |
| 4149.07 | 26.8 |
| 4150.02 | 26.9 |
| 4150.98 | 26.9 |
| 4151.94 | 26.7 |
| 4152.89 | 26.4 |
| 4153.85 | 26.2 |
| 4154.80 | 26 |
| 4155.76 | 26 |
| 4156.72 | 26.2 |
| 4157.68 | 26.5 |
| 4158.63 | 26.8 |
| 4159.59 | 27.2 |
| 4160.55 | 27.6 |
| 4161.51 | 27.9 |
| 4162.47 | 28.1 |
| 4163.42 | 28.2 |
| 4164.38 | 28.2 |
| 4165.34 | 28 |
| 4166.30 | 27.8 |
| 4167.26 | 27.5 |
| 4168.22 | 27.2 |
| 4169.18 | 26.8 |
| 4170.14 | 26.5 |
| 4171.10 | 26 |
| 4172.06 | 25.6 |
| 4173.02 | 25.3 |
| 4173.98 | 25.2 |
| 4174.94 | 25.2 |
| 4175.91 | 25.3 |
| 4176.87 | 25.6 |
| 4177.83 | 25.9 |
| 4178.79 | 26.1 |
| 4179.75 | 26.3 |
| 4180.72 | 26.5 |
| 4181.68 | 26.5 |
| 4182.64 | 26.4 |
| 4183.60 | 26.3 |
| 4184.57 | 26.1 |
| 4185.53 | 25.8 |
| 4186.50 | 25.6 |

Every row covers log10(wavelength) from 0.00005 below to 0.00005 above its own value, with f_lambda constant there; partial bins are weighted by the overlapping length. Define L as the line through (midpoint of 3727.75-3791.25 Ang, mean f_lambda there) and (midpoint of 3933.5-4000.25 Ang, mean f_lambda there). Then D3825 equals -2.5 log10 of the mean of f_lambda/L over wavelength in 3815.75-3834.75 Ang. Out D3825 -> 0.30 mag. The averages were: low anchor 18.4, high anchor 17.7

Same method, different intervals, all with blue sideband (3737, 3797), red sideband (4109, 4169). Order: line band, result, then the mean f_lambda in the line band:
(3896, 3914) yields 0.09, 20.1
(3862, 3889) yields 0.17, 18.1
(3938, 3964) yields 0.30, 17.4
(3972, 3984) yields 0.26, 18.5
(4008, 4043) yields -0.07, 26.1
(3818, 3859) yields 0.30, 15.5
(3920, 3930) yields 0.40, 15.4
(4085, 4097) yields -0.06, 27.4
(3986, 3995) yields -0.06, 25.1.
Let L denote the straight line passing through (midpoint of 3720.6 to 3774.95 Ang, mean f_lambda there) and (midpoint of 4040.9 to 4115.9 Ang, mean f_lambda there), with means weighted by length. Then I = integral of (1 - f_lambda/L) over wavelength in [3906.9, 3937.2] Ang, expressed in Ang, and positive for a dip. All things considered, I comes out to 7.9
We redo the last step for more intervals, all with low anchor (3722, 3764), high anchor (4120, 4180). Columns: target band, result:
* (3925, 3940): 8.2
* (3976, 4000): -1.2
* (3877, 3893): 2.1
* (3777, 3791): -4.2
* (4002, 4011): -0.7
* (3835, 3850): 2.4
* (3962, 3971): 4.7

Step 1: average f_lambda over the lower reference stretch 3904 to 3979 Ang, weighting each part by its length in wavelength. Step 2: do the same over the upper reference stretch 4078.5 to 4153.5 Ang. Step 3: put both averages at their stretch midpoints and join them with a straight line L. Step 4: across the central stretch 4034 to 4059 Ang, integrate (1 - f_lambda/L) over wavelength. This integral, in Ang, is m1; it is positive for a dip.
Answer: -3.89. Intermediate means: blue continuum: 15.6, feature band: 25.5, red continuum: 26.4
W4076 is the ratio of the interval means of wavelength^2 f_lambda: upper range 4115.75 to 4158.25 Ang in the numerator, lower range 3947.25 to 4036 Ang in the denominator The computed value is 1.31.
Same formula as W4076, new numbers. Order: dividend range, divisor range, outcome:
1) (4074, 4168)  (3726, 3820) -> 1.68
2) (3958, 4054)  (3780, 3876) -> 1.39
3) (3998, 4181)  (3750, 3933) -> 1.63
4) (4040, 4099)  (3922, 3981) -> 1.87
